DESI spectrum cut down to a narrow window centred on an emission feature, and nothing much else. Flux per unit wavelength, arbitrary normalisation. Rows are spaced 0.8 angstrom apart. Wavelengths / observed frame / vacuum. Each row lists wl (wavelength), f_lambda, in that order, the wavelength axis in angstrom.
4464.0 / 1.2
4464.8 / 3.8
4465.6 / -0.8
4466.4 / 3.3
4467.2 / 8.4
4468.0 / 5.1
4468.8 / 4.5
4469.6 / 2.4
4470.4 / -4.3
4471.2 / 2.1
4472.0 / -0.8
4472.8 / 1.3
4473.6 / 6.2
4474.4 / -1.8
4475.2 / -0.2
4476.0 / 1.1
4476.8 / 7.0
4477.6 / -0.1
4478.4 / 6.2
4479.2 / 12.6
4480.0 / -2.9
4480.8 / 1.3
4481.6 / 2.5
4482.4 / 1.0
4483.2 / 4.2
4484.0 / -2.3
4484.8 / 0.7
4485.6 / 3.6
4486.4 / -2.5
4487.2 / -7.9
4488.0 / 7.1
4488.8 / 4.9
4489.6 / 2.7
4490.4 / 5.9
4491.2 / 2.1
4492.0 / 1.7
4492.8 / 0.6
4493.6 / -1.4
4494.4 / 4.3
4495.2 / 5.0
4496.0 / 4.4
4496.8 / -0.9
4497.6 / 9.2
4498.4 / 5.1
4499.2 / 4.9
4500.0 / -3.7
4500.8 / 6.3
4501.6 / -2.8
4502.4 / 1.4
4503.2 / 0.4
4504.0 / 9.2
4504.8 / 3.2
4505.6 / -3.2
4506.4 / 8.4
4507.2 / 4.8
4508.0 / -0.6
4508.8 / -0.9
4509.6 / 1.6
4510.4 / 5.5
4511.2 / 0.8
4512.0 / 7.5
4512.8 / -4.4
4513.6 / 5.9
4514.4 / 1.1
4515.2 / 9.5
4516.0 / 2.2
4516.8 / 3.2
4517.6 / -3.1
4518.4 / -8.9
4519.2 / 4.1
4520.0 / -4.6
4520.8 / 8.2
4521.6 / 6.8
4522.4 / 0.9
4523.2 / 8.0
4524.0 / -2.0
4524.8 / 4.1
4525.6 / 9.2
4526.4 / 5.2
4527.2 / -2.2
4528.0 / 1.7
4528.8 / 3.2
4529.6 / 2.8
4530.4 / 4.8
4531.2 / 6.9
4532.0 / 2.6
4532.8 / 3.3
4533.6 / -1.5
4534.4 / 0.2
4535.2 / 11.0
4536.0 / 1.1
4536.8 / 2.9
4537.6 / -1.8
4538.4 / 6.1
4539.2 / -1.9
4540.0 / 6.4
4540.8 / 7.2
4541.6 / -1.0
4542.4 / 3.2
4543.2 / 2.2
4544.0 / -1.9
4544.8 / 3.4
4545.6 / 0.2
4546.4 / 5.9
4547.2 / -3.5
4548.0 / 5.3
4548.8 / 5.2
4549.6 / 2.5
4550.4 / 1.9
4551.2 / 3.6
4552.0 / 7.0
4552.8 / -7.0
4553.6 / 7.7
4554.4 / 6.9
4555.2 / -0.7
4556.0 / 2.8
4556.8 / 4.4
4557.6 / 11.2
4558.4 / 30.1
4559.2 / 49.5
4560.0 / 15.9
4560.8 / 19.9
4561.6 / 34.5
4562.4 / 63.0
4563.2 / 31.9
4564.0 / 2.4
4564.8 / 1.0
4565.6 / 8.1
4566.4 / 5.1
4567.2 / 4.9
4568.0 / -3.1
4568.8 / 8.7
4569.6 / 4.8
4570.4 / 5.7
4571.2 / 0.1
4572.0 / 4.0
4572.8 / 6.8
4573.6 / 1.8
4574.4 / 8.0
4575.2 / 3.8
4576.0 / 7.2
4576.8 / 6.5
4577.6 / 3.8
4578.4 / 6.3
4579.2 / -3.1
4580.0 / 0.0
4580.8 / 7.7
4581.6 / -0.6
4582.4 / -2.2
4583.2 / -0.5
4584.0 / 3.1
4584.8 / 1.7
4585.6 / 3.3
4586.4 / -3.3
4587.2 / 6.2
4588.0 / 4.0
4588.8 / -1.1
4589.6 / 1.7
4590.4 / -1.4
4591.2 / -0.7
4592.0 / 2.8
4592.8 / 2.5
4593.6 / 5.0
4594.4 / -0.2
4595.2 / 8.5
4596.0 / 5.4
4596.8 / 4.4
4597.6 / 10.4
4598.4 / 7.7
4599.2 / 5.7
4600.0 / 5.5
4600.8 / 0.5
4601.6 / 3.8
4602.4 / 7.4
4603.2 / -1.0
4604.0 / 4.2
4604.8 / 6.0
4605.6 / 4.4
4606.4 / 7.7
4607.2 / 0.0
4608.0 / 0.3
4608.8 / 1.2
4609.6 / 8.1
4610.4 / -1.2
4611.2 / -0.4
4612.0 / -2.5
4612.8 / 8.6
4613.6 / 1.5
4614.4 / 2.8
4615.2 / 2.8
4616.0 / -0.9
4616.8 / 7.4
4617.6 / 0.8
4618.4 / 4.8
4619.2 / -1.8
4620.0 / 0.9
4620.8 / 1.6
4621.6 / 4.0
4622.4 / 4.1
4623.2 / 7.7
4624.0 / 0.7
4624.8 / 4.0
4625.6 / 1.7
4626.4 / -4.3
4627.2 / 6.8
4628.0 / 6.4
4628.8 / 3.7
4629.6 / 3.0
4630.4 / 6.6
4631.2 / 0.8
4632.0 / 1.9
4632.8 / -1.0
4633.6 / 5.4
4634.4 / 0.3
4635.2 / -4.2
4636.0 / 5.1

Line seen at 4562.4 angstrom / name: [O II] 3727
